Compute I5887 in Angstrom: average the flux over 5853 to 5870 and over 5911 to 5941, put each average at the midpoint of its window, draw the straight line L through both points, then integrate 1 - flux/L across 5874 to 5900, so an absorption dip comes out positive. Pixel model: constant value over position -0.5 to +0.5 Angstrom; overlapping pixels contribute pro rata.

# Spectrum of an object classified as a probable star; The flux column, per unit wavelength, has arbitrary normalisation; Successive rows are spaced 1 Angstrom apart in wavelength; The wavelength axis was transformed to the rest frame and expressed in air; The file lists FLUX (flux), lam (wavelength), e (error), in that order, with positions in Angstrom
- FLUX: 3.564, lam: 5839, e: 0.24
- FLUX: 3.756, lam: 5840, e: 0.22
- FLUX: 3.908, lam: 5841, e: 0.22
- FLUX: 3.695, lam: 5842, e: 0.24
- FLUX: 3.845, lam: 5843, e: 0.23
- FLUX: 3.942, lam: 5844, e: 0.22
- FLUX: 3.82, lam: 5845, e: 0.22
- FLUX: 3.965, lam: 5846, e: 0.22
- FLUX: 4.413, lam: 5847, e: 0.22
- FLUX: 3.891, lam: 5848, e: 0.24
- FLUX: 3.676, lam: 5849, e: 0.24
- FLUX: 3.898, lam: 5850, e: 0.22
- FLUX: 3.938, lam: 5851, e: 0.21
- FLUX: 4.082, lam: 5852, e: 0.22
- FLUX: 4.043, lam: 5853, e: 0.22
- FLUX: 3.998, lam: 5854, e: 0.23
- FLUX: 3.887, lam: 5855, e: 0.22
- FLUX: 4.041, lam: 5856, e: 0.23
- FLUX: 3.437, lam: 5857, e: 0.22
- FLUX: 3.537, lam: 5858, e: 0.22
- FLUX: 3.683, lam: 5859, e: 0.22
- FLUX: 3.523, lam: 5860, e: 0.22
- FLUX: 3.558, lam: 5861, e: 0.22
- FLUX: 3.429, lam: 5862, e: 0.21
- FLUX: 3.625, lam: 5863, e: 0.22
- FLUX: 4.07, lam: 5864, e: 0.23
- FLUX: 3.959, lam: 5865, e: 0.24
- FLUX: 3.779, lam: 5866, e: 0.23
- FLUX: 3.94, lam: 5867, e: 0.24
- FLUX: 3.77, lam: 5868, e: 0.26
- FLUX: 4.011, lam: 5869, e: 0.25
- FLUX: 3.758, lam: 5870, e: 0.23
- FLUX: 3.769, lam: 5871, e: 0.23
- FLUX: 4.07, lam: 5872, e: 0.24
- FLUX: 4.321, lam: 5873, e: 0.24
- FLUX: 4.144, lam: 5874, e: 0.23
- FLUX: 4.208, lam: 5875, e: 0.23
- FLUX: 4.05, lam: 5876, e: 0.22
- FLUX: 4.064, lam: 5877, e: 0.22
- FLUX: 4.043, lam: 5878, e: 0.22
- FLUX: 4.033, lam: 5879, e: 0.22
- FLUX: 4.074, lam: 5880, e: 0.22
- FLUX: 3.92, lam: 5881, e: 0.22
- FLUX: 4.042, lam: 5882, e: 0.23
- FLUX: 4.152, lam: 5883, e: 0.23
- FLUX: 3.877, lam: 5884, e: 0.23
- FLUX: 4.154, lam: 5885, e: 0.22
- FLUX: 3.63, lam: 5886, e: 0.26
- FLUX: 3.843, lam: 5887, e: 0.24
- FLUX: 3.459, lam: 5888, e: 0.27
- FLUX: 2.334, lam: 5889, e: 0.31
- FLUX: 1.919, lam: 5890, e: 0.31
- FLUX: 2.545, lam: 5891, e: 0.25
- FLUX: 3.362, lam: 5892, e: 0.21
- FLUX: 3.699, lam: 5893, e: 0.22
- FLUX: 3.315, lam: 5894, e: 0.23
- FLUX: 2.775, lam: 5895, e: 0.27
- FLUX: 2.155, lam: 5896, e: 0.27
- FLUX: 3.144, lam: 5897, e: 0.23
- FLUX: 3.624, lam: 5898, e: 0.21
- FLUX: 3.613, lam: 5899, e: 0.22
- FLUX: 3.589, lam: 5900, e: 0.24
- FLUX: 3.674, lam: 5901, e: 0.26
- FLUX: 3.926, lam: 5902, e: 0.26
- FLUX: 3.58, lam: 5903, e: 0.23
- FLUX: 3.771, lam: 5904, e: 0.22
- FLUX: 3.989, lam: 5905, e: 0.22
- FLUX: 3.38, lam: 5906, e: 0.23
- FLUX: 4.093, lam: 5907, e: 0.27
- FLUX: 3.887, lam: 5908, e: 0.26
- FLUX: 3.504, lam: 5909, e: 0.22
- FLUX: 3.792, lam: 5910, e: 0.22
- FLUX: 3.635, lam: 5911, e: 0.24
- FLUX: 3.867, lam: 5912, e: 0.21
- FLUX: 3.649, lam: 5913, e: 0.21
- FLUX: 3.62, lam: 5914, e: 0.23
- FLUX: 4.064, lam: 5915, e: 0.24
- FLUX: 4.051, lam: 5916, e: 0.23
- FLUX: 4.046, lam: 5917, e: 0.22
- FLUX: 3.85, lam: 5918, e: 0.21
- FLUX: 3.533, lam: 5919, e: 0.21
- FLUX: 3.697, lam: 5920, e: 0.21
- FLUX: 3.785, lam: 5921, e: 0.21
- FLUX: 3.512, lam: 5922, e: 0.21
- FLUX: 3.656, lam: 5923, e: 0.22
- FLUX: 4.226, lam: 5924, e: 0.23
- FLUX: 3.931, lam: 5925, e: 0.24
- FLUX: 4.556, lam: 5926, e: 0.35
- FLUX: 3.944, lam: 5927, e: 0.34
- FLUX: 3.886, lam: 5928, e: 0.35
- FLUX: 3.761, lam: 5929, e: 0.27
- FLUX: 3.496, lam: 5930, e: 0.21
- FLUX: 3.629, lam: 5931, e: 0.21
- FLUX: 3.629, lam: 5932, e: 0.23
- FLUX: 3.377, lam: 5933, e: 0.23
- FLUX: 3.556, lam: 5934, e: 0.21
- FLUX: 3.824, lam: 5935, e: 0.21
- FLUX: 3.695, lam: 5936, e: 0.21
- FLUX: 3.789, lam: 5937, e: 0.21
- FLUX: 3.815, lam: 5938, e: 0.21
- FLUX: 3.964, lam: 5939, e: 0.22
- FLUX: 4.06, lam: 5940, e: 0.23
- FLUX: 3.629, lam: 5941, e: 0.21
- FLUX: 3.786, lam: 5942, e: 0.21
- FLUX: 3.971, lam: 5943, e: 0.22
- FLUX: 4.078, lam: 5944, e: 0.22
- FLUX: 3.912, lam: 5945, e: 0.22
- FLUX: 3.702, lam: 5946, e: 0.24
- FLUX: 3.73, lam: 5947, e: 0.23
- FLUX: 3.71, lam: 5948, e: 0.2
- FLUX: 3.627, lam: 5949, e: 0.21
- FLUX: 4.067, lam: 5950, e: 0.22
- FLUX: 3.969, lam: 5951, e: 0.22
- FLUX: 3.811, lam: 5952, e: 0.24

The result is 1.7 Angstrom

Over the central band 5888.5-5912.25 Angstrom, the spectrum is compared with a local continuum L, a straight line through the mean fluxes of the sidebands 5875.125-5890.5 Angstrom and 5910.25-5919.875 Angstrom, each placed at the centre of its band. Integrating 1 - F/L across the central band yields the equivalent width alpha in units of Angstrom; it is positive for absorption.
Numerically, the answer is 2.5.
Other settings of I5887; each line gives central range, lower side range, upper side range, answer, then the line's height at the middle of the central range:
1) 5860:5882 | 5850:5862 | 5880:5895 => -1.9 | 3.62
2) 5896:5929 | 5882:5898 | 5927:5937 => -2.6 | 3.48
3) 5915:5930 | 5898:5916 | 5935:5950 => -0.4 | 3.78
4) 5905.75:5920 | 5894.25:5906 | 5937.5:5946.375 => -0.9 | 3.57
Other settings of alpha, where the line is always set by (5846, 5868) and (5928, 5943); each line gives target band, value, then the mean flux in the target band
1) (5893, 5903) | 1.1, 3.35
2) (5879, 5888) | -0.3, 3.94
